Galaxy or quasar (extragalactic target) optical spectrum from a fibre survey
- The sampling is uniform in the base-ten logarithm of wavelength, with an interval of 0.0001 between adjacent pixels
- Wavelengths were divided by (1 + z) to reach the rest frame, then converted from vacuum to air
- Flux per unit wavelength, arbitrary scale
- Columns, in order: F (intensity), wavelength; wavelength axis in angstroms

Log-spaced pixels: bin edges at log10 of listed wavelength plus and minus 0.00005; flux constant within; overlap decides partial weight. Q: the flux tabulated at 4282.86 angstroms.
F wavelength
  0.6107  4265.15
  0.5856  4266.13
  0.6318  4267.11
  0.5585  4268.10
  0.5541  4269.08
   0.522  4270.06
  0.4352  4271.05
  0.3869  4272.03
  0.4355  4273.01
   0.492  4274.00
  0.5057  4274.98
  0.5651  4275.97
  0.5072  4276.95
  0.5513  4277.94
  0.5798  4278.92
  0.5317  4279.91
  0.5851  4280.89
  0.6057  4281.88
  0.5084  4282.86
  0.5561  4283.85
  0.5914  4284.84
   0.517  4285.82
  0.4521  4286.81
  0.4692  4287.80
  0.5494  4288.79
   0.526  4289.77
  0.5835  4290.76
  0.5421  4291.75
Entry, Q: 0.5084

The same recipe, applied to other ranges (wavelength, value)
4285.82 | 0.517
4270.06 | 0.522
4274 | 0.492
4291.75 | 0.5421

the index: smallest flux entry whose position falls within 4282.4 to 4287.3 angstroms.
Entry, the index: 0.4521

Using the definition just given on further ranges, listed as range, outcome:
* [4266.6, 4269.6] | 0.5541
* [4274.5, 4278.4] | 0.5057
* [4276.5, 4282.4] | 0.5072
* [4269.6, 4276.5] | 0.3869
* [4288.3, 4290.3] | 0.526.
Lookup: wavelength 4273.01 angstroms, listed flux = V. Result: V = 0.4355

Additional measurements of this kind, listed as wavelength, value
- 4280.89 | 0.5851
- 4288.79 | 0.5494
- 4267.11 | 0.6318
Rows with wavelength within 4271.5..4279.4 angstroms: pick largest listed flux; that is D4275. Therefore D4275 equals 0.5798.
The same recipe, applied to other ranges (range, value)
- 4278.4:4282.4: 0.6057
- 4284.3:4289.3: 0.5914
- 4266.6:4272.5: 0.6318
